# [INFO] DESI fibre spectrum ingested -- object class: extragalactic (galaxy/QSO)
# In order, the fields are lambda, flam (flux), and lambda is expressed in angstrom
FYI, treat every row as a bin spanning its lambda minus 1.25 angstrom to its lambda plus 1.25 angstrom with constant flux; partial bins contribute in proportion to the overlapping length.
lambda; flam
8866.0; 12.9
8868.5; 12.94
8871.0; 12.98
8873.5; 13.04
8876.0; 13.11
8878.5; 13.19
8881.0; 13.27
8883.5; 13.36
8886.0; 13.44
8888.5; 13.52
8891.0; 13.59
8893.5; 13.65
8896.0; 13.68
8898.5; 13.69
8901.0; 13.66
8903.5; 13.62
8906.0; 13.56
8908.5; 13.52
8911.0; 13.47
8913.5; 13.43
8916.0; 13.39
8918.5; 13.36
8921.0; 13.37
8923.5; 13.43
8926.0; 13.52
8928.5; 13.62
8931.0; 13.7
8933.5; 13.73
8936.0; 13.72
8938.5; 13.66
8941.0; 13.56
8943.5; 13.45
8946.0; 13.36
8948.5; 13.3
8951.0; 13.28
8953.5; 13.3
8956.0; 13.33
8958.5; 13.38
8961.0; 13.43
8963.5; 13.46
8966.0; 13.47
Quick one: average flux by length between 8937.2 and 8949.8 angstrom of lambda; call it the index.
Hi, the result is 13.5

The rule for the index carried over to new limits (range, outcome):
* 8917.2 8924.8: 13.4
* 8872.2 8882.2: 13.2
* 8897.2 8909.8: 13.6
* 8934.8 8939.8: 13.7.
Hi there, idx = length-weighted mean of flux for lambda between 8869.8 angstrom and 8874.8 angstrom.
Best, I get 13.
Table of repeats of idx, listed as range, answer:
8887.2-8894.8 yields 13.6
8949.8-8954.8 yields 13.3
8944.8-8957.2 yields 13.3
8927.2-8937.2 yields 13.7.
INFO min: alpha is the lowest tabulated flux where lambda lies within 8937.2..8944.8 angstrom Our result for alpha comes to 13.45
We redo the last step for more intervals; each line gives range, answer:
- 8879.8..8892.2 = 13.27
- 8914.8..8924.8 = 13.36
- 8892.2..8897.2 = 13.65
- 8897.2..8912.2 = 13.47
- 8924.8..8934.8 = 13.52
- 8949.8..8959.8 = 13.28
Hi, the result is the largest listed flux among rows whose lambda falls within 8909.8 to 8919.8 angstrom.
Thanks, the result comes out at 13.47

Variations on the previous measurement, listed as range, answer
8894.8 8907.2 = 13.69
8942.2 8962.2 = 13.45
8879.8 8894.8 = 13.65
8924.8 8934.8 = 13.73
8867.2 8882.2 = 13.27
